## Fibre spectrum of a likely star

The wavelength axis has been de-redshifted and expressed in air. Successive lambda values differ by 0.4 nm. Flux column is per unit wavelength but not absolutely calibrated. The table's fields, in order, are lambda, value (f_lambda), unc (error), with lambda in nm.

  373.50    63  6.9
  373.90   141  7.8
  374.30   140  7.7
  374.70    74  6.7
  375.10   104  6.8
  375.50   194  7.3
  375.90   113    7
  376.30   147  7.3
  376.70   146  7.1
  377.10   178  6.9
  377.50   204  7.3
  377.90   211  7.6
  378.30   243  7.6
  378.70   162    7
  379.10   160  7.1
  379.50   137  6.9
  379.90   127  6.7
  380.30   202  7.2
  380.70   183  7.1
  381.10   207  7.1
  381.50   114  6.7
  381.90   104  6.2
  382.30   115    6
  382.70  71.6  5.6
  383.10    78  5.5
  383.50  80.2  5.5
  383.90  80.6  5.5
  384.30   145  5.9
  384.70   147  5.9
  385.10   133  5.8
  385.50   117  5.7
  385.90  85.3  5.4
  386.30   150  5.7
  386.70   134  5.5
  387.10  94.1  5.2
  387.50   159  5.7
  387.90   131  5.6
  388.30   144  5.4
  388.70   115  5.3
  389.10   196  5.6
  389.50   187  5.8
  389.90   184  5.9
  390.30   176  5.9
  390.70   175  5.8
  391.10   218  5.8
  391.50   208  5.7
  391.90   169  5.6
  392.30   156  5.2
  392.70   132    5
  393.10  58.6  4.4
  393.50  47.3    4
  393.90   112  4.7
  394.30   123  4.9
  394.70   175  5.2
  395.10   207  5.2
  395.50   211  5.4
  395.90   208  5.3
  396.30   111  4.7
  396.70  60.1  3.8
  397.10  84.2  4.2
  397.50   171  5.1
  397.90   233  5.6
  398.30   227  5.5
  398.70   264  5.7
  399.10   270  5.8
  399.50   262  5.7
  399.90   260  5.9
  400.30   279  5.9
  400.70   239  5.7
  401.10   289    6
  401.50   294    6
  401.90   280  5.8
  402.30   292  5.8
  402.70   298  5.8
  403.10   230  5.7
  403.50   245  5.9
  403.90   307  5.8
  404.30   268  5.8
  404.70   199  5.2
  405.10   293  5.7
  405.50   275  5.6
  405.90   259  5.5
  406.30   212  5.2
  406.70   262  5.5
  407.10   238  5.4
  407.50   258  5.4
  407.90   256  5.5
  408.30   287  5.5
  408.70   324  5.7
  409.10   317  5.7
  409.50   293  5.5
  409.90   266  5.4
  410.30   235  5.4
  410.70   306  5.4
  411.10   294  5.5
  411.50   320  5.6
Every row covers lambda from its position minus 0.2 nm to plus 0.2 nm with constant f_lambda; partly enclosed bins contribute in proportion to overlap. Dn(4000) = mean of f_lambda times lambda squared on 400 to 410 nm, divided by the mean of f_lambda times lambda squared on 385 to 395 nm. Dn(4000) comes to 2.0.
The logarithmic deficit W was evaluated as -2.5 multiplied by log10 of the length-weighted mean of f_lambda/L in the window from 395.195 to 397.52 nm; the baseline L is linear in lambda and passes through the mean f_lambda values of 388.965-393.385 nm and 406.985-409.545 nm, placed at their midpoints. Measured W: 0.38 mag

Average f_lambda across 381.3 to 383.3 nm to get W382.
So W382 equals 96.5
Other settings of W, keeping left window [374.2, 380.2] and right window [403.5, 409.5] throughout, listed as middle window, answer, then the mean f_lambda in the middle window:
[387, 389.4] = 0.35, 144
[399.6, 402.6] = -0.12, 276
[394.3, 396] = 0.18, 191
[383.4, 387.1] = 0.50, 119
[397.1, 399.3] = 0.08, 219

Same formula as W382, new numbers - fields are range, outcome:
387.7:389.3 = 146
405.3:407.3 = 249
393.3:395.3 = 133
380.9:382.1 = 142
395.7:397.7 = 127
